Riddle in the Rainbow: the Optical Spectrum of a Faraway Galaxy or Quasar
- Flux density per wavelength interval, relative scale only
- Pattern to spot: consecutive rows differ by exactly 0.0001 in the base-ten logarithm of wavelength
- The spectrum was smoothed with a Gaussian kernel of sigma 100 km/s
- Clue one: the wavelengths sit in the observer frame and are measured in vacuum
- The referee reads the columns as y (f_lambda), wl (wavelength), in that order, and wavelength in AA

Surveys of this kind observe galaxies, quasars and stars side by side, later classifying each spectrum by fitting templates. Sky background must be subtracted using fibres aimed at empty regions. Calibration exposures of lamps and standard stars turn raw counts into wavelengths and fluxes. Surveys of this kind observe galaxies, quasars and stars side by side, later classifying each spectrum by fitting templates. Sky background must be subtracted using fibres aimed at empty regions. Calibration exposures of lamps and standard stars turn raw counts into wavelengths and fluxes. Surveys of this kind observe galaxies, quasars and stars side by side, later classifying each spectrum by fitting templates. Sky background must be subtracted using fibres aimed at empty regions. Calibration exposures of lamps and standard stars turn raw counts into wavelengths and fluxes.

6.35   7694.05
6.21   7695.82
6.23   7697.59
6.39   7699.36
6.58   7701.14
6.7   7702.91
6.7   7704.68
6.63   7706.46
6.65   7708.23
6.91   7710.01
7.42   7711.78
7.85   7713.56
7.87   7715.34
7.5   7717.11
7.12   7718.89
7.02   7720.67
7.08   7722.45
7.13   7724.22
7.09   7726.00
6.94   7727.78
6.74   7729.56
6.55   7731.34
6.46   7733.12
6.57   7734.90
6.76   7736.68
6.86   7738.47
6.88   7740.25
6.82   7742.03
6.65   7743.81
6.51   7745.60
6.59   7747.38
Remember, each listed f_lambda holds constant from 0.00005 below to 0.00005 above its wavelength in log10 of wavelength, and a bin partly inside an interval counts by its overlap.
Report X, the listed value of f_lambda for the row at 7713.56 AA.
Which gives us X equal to 7.85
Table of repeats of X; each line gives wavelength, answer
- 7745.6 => 6.51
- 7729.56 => 6.74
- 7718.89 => 7.12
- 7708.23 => 6.65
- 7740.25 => 6.88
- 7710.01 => 6.91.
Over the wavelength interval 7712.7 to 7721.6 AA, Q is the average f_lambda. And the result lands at 7.47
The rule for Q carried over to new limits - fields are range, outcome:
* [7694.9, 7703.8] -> 6.43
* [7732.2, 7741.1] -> 6.7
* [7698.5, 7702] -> 6.47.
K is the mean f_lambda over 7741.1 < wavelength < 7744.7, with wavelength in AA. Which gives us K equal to 6.75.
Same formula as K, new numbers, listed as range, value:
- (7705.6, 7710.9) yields 6.74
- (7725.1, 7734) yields 6.76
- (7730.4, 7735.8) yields 6.53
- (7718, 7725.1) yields 7.09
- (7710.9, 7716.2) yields 7.7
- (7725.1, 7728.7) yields 7.01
